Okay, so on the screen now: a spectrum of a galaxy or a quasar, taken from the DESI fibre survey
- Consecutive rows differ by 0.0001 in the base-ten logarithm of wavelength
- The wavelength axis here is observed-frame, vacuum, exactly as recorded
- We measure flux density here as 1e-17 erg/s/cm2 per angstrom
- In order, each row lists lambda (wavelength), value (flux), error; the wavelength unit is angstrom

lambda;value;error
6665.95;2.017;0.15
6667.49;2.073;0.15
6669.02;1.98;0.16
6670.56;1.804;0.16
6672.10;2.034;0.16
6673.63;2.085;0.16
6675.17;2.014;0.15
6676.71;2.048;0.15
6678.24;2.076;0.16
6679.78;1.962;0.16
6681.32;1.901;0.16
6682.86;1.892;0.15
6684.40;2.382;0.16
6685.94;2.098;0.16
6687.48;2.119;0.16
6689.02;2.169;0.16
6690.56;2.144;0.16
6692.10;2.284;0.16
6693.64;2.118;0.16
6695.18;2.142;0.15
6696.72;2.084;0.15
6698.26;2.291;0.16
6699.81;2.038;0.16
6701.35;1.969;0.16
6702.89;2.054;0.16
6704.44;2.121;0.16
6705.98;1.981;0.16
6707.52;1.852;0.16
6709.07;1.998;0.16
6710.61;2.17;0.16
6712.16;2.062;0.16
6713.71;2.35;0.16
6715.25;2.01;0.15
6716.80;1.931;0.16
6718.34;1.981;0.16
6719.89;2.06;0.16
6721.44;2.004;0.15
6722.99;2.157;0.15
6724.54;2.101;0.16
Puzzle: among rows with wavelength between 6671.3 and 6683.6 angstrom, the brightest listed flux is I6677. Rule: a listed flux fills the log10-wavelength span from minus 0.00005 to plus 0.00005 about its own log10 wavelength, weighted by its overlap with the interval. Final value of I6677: 2.085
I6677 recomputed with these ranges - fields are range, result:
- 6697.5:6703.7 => 2.291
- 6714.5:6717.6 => 2.01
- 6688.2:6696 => 2.284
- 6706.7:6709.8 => 1.998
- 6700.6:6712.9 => 2.17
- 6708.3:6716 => 2.35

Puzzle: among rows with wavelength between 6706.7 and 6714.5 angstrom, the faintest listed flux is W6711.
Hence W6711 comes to 1.852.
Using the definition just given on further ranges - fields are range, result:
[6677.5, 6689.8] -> 1.892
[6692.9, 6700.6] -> 2.038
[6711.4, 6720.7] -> 1.931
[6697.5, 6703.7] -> 1.969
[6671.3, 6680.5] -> 1.962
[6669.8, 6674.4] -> 1.804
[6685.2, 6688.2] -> 2.098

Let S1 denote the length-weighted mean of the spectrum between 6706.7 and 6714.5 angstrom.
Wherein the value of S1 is 2.09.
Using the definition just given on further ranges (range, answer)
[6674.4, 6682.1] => 2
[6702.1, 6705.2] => 2.08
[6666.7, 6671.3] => 1.95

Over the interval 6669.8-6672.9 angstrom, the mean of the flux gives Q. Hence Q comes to 1.92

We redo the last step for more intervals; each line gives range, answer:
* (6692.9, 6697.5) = 2.12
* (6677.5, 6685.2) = 2.04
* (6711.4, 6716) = 2.14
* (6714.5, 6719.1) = 1.98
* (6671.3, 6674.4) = 2.06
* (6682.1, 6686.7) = 2.12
